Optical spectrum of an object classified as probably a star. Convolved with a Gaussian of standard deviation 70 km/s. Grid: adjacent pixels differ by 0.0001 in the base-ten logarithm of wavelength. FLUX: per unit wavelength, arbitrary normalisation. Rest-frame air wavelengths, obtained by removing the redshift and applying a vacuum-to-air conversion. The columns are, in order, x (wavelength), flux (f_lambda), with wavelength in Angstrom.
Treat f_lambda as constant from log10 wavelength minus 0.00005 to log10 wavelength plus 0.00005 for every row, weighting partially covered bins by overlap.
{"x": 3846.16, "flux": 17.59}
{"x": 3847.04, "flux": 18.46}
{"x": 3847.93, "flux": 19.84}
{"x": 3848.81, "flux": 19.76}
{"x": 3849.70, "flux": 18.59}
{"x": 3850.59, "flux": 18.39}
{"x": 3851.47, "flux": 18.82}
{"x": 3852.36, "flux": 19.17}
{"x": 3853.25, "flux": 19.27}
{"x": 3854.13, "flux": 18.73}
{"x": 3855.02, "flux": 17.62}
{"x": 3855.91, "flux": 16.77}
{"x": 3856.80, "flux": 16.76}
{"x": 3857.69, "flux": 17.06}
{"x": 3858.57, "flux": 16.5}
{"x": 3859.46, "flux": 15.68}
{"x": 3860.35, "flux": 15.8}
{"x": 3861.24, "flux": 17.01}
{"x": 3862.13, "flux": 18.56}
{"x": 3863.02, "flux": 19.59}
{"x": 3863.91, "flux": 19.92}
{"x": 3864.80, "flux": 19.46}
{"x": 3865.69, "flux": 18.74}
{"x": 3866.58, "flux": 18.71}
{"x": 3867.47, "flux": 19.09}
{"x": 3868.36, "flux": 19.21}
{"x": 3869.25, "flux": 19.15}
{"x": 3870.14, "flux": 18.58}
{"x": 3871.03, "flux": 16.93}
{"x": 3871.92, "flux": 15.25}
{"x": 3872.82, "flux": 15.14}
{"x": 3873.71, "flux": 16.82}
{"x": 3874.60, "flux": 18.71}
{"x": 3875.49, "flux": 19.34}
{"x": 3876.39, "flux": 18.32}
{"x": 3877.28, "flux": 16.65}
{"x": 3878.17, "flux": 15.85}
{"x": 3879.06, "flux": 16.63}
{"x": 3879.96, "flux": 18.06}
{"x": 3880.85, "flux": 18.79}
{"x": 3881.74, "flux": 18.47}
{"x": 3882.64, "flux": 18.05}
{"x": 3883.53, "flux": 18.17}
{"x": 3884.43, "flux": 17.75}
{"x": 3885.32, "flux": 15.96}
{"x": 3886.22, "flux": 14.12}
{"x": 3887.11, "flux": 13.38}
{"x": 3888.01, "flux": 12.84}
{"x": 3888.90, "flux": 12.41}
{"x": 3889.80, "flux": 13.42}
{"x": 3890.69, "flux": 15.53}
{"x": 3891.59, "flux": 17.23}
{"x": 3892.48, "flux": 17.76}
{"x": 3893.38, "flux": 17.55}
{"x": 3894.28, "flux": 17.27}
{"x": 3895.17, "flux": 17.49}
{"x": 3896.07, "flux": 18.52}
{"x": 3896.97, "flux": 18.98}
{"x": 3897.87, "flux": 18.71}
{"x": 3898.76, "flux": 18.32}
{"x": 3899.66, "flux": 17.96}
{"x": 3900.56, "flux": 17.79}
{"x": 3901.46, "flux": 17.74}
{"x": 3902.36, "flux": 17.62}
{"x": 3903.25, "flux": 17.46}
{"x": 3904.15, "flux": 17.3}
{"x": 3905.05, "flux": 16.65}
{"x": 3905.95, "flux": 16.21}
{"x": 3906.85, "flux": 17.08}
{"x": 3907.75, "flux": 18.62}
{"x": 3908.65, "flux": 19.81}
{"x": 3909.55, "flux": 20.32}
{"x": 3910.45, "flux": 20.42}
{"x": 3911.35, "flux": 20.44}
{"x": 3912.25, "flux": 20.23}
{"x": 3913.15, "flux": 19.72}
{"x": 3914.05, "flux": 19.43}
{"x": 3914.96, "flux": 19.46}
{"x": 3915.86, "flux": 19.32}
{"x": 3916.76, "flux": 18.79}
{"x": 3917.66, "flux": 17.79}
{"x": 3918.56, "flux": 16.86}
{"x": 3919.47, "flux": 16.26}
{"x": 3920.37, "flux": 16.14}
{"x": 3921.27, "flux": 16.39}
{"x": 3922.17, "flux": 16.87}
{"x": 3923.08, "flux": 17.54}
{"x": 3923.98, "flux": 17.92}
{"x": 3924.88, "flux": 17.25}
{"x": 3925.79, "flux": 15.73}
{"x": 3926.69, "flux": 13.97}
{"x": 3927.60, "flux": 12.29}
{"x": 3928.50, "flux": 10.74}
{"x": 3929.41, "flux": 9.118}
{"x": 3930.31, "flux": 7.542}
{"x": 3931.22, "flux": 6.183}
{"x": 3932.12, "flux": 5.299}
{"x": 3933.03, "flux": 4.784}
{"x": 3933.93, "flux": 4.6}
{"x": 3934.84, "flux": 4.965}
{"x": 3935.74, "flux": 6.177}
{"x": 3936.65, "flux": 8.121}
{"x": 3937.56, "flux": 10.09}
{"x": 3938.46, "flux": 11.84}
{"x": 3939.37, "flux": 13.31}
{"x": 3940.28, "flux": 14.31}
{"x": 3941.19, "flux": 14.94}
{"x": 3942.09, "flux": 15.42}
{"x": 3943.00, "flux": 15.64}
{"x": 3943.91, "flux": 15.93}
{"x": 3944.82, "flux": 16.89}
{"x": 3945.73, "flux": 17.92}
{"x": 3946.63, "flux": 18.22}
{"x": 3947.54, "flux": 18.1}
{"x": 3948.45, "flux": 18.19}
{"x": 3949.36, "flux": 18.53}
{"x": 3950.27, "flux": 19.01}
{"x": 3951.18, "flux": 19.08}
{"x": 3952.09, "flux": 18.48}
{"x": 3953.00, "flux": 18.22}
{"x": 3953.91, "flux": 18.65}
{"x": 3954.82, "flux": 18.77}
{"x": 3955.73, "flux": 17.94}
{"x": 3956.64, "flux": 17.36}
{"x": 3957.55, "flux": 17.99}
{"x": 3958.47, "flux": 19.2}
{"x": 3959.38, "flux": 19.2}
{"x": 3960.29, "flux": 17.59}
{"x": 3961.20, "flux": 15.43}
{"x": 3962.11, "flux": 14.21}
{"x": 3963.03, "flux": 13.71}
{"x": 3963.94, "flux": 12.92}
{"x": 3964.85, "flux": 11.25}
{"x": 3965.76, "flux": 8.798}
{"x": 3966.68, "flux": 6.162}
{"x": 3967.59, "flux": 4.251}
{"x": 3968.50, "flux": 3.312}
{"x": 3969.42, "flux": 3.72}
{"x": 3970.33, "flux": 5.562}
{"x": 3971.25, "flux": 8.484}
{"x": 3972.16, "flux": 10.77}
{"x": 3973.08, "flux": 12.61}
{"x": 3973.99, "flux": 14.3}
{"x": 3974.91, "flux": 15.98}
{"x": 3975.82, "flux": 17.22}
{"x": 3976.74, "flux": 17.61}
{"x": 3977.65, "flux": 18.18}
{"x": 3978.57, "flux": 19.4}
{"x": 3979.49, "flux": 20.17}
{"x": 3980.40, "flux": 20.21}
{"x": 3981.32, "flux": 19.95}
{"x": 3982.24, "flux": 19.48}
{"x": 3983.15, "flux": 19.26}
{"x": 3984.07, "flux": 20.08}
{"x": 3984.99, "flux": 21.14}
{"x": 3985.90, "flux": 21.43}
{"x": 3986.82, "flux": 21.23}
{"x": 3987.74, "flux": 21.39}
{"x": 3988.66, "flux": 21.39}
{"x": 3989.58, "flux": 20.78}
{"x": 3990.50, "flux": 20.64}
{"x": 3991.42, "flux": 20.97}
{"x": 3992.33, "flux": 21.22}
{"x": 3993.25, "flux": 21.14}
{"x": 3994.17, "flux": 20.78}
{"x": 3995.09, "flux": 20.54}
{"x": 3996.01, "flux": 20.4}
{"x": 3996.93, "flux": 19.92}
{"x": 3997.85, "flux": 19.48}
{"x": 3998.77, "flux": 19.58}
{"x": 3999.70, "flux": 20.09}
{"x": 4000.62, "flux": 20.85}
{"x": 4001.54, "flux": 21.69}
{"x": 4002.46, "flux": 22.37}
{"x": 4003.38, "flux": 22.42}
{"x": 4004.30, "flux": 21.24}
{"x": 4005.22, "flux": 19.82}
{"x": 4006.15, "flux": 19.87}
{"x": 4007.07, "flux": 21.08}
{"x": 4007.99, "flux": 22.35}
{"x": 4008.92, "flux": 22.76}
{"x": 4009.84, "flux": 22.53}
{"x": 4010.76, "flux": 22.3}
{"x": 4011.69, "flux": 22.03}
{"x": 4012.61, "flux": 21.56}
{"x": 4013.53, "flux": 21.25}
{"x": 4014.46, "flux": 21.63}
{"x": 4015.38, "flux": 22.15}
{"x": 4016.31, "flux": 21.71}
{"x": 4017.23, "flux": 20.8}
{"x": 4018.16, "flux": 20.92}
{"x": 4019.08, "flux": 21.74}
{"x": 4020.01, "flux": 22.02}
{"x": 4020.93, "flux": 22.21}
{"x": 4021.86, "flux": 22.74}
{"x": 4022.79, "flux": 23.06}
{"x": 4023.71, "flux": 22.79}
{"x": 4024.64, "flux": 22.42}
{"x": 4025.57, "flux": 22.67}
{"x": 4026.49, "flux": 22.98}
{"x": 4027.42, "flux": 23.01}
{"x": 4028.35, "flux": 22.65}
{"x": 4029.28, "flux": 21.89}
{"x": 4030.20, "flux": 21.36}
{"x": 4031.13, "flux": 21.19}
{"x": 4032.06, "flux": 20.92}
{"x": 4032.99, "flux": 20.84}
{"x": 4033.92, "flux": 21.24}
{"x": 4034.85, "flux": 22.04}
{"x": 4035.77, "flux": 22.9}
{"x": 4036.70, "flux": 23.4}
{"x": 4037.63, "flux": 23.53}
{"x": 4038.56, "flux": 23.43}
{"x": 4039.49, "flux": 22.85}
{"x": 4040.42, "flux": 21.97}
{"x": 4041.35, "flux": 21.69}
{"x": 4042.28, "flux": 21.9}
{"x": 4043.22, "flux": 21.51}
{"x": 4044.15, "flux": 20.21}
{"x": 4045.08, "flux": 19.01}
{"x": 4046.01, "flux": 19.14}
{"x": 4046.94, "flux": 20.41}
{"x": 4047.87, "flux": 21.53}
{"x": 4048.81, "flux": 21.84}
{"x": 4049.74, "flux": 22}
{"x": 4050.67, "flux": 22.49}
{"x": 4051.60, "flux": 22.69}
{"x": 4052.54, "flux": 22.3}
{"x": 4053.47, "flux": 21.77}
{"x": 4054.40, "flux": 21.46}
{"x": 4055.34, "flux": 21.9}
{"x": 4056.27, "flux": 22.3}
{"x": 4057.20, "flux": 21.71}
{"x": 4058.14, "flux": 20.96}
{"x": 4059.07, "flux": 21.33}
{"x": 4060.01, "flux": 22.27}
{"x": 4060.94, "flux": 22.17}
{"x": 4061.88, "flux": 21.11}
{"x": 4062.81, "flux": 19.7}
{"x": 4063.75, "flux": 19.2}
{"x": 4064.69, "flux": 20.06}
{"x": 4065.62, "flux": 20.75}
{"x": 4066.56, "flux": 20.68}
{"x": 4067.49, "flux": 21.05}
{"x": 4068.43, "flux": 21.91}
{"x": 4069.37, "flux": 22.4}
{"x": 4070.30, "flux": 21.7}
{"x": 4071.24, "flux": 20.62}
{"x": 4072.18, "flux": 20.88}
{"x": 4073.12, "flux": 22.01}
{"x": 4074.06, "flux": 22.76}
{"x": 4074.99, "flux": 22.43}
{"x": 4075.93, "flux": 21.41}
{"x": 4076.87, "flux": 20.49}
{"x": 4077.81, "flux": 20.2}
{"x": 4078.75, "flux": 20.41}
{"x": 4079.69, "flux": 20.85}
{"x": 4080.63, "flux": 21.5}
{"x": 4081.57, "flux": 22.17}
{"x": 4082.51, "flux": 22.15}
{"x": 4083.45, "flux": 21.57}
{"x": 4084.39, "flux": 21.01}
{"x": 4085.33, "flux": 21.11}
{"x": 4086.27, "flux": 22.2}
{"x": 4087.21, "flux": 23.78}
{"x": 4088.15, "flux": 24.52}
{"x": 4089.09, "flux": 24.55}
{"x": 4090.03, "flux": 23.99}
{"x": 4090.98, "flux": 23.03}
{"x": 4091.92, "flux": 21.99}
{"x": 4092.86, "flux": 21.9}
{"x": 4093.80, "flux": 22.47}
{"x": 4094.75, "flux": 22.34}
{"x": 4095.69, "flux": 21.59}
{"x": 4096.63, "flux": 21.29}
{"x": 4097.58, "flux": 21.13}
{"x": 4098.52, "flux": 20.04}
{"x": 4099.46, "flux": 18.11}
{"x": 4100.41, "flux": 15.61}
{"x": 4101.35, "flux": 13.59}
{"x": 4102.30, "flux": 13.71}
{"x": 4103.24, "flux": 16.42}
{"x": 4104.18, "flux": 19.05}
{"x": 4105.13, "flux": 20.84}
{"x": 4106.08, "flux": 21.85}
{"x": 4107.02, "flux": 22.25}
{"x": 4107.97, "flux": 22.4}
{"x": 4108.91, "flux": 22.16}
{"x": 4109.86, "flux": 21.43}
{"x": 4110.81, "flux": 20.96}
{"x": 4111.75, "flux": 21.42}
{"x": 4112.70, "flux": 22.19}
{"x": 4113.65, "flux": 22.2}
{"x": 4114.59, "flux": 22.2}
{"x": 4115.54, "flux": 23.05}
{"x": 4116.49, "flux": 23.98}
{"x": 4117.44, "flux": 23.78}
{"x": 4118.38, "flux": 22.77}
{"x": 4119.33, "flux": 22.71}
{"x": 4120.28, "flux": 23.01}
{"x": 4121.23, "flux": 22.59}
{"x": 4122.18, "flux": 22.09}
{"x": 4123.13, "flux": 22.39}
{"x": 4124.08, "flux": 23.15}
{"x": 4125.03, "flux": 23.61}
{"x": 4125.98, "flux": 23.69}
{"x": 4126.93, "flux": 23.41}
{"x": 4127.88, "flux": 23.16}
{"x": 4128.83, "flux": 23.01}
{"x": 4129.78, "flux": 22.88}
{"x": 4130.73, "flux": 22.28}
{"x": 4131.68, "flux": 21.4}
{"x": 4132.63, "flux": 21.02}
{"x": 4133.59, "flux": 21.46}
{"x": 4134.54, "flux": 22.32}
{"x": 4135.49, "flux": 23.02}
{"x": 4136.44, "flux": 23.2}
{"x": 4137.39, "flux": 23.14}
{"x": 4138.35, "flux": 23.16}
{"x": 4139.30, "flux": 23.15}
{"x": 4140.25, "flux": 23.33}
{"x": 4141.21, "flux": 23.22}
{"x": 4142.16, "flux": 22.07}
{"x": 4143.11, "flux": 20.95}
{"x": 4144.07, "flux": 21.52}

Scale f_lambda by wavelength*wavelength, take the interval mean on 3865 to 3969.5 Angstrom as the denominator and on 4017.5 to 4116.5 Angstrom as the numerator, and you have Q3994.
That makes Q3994 1.5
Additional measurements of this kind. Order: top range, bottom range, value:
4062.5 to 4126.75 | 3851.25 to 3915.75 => 1.35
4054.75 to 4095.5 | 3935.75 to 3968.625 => 1.54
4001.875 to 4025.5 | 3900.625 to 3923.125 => 1.26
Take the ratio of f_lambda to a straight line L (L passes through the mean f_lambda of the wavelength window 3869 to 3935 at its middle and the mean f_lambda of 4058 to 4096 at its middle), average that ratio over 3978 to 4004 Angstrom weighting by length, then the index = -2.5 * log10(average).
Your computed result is -0.09 mag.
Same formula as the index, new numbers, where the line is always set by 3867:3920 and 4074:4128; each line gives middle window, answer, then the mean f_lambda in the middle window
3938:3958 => 0.10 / 17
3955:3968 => 0.31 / 14.1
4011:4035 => -0.09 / 21.9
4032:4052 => -0.07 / 21.7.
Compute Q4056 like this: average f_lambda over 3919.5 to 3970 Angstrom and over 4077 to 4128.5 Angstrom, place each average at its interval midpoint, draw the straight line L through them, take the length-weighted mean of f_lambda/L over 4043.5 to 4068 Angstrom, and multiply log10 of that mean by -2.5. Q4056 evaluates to -0.106 mag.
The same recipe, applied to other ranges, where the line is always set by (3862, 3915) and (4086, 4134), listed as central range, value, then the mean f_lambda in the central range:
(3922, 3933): 0.45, 12.1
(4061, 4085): -0.01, 21.2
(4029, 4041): -0.09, 22.1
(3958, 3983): 0.36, 13.8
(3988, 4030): -0.09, 21.5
